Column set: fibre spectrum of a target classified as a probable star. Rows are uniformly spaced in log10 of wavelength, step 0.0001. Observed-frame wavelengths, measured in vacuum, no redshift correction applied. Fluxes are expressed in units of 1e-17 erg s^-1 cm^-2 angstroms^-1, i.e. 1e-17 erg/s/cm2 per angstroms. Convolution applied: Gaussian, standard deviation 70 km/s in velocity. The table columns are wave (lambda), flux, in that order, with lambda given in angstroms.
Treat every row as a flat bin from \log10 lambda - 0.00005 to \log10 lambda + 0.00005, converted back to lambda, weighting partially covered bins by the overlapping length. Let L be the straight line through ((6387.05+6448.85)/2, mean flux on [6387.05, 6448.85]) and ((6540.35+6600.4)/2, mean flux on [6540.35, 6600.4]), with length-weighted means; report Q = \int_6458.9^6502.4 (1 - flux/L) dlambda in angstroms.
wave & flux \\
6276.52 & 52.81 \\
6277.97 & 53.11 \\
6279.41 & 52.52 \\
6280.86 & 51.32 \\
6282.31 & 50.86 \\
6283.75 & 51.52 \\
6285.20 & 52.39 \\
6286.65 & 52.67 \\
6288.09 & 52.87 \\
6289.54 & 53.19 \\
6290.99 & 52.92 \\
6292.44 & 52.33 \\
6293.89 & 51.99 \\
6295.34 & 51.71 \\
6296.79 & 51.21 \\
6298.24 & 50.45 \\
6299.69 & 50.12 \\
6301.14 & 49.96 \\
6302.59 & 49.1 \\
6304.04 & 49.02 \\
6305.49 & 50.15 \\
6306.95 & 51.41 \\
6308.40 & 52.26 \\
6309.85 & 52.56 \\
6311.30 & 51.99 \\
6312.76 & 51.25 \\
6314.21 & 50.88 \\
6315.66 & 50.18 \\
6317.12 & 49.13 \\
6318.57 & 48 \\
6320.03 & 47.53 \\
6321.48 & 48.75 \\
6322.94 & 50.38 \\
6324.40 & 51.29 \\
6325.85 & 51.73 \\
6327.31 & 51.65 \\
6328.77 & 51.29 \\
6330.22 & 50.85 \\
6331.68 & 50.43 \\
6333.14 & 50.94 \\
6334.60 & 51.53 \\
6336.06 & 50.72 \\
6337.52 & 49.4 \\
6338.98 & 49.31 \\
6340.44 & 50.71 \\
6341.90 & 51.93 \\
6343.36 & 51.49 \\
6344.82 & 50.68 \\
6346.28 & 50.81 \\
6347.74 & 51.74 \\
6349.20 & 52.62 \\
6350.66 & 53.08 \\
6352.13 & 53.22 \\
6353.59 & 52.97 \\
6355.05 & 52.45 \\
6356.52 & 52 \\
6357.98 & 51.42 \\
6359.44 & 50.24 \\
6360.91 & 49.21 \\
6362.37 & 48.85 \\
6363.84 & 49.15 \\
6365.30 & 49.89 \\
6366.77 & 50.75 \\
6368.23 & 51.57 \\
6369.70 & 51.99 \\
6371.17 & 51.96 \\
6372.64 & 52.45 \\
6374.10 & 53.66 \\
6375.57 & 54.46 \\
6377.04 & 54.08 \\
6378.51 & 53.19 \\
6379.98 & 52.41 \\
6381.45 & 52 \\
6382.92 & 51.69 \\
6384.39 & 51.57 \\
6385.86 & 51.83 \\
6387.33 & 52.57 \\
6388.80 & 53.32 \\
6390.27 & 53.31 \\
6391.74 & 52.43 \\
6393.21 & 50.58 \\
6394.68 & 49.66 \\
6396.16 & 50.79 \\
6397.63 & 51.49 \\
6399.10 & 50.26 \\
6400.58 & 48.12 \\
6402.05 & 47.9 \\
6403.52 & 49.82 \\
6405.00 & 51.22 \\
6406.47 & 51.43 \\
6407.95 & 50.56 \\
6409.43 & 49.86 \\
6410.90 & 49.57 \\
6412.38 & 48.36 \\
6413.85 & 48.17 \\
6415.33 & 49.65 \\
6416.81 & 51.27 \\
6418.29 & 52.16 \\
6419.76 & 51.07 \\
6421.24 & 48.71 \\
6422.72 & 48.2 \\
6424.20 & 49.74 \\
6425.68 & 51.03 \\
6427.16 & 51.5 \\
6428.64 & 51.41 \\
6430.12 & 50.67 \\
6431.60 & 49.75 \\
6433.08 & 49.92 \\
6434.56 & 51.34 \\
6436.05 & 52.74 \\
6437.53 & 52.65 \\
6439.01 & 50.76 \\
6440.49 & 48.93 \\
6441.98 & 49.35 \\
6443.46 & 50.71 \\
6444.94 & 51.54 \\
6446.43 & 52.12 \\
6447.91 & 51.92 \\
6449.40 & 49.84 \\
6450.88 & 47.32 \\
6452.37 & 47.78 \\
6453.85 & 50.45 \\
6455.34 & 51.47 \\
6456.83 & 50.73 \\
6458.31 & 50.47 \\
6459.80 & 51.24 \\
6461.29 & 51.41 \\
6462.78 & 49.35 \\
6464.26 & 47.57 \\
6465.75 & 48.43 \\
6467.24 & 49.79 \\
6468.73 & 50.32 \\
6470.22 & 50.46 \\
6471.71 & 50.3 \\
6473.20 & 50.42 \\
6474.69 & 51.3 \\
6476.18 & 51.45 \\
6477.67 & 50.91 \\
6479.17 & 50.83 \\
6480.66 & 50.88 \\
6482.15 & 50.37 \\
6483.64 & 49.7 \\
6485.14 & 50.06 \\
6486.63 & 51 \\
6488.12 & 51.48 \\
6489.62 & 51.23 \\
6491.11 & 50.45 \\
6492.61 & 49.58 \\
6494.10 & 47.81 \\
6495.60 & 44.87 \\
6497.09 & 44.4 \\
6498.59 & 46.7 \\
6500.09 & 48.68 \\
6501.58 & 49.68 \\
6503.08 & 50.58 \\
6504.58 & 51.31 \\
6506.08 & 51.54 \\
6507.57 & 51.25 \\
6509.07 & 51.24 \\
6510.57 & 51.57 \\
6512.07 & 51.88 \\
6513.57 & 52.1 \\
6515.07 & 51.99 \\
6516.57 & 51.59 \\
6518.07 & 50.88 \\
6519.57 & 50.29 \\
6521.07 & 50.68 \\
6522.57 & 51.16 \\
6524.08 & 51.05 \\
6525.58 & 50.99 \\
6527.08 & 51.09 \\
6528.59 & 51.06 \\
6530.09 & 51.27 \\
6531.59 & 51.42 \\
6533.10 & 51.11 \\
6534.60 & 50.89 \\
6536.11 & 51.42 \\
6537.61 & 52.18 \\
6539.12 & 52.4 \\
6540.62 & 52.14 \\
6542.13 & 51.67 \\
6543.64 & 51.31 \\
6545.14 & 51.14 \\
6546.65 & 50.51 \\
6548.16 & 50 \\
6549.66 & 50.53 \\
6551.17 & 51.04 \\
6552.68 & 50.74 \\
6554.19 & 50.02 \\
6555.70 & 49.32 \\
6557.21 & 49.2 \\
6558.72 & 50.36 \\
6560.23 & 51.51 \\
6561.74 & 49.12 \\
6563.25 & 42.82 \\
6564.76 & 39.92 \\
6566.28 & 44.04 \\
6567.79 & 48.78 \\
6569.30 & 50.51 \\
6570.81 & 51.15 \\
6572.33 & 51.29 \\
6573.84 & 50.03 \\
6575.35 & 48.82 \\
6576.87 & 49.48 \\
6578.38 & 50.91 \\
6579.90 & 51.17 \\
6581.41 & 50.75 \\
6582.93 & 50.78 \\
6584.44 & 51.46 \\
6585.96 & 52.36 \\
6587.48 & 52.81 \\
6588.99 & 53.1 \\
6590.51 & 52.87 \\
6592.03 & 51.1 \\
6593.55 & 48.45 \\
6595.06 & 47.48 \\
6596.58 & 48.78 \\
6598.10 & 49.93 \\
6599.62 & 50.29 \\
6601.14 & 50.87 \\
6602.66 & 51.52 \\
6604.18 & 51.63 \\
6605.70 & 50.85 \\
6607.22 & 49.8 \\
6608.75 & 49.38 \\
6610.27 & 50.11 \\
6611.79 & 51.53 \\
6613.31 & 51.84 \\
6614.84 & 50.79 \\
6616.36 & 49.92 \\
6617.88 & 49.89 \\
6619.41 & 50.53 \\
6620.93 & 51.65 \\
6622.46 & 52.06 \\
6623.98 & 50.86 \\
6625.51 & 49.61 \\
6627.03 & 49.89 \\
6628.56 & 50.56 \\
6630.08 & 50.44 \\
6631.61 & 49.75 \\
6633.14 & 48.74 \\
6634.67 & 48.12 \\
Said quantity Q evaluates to 0.56 angstroms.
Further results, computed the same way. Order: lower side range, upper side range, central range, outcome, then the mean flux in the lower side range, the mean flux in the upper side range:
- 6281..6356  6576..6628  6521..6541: -0.2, 51.1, 50.7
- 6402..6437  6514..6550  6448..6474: 0.4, 50.3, 51.2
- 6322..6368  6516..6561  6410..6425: 0.4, 51.1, 51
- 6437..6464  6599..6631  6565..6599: 0.3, 50.4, 50.7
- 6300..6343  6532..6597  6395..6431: 0.2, 50.5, 50.1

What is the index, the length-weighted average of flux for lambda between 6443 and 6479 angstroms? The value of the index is 50.3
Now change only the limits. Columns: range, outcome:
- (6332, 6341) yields 50.4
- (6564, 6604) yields 50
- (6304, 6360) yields 51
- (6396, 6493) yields 50.3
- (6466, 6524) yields 50.3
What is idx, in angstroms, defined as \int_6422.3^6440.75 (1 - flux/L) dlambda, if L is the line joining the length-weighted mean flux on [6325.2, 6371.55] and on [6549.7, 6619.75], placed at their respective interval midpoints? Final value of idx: 0.0 angstroms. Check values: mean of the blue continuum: 51.1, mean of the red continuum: 50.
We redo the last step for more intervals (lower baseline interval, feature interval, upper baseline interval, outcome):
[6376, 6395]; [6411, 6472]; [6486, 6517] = 1.13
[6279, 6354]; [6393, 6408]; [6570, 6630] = 0.25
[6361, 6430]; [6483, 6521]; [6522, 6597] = 0.32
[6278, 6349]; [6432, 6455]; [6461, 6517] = -0.07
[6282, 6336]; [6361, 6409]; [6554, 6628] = -0.60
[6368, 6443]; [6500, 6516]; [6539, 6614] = -0.22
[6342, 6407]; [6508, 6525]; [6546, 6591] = -0.35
